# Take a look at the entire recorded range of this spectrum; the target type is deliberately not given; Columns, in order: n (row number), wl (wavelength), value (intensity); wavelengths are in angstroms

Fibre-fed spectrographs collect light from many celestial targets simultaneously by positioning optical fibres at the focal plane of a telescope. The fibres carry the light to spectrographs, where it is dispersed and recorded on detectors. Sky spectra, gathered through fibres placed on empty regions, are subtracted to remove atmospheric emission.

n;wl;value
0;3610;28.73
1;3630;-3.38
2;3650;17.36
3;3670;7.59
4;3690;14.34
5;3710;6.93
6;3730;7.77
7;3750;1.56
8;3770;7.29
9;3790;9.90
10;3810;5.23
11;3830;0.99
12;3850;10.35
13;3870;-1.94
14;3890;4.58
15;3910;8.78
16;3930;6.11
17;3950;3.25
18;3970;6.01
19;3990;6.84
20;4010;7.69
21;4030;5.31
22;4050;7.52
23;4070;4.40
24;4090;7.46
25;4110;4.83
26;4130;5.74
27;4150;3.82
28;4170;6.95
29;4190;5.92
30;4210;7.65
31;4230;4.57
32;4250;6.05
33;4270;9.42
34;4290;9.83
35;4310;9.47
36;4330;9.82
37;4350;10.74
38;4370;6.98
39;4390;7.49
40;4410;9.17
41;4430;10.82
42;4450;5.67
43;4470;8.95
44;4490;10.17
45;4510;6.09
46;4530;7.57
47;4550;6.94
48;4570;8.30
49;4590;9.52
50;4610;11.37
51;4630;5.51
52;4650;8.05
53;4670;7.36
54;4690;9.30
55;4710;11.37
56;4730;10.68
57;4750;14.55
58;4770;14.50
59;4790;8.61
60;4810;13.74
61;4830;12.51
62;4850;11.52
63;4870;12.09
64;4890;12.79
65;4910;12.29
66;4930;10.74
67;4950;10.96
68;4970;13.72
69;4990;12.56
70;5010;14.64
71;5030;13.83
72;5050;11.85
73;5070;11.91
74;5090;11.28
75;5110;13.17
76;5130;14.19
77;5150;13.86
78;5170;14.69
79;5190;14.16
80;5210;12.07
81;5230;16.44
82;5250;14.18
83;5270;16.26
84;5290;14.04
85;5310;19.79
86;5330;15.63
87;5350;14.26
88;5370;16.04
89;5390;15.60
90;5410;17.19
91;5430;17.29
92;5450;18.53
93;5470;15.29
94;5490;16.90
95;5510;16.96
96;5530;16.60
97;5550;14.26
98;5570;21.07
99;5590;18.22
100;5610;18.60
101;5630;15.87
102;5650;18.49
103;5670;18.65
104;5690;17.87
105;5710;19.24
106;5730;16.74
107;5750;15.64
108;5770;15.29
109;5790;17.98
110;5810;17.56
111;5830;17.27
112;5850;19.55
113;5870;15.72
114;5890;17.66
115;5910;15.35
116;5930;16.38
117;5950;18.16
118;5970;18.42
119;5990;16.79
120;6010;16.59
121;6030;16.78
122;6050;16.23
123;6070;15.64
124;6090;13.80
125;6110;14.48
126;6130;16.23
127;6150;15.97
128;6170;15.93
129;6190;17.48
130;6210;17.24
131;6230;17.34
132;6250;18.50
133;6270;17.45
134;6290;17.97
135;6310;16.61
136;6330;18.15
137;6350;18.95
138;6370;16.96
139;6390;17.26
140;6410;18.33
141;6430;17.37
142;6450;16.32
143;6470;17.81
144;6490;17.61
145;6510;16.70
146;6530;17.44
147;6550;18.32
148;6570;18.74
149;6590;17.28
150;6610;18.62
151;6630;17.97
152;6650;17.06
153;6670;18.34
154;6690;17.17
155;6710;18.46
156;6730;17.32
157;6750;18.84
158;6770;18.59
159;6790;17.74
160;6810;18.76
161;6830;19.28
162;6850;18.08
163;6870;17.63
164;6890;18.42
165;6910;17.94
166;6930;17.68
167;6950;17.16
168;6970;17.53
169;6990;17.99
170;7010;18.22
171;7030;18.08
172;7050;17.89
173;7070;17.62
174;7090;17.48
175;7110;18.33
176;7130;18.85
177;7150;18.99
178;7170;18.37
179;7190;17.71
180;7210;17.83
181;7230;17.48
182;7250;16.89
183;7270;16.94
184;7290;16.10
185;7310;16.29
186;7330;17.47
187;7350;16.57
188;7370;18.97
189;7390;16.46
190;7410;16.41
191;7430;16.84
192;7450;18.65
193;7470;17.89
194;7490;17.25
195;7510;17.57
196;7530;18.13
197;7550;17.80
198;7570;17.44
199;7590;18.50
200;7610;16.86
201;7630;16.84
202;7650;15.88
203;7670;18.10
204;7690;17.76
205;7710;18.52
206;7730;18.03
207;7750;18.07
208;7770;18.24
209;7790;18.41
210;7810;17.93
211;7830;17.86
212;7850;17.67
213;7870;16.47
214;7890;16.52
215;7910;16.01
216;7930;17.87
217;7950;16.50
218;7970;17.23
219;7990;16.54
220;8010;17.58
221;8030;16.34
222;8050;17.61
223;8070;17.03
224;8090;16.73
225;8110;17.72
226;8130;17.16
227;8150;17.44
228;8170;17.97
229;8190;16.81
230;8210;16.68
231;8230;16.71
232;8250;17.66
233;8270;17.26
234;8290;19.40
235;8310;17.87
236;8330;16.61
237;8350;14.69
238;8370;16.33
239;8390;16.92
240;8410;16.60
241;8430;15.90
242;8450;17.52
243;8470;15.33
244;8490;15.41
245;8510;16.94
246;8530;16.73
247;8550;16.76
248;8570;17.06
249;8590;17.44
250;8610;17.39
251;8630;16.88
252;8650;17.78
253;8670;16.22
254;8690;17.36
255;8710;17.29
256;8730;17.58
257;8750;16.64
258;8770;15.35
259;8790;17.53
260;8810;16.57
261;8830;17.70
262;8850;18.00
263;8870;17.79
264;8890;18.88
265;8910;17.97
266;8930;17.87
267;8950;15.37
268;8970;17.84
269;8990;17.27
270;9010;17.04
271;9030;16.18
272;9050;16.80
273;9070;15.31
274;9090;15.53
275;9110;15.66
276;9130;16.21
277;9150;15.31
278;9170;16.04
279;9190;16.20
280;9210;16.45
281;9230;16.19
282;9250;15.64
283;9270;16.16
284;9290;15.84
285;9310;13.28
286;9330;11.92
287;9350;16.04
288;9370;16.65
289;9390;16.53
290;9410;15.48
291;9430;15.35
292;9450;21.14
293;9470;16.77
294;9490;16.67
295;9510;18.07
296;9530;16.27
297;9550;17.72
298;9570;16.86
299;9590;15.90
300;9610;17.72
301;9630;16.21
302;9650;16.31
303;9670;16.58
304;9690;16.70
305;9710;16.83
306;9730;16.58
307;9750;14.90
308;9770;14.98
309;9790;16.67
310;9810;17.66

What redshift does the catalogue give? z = 0.178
